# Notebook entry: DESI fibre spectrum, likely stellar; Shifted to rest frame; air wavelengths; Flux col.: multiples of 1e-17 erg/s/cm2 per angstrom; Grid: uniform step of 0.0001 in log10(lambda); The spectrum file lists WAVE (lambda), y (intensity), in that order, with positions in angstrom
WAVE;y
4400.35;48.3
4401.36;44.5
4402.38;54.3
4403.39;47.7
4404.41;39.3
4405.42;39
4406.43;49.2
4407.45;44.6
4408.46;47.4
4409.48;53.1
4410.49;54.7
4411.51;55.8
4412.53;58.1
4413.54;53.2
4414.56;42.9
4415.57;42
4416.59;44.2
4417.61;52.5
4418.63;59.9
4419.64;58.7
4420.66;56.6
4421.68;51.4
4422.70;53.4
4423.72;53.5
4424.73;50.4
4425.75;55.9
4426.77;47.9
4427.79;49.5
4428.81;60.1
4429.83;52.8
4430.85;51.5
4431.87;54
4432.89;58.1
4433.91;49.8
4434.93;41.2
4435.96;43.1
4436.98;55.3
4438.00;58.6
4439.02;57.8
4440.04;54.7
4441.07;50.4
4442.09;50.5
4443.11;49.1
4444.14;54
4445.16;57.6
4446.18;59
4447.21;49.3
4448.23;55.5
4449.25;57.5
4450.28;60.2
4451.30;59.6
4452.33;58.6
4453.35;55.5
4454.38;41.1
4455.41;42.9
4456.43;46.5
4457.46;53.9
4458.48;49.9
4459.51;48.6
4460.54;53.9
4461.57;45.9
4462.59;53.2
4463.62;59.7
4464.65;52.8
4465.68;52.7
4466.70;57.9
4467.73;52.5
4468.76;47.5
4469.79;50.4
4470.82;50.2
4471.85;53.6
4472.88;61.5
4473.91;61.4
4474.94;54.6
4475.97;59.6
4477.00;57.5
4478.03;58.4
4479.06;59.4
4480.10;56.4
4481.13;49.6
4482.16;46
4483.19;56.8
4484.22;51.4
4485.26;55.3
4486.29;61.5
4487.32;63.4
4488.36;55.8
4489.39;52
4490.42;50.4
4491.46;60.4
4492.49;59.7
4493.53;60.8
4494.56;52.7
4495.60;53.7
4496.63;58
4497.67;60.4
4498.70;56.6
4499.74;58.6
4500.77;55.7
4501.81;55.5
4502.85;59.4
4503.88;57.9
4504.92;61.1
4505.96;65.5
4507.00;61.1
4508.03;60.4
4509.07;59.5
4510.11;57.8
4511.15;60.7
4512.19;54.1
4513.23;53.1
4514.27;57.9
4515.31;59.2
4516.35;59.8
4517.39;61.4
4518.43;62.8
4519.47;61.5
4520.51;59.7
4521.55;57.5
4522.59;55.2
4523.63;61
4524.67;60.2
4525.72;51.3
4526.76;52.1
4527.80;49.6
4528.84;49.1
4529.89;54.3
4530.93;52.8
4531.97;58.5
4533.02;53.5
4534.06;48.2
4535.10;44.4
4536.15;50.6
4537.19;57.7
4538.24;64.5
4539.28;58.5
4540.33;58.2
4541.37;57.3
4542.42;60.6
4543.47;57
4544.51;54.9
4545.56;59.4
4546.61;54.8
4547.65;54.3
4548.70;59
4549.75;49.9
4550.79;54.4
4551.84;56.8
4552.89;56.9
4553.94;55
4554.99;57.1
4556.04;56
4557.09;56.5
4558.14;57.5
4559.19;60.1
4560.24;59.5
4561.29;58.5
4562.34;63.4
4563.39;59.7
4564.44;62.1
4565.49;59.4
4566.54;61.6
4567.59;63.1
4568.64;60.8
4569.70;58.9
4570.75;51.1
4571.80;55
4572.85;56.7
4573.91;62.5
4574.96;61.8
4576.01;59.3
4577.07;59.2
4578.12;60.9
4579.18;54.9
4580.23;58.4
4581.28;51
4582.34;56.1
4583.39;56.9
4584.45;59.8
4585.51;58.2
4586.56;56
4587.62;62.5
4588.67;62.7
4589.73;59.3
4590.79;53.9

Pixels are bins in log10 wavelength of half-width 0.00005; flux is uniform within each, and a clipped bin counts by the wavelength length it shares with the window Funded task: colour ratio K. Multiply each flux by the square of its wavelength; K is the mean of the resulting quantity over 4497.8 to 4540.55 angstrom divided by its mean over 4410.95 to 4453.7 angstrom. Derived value 1.1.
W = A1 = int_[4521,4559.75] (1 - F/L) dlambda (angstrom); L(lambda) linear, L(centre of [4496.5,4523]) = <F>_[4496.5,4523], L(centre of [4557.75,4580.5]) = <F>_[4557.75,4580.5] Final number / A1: 2.3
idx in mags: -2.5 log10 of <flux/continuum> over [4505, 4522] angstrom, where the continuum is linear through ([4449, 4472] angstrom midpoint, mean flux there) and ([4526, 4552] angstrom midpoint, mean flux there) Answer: -0.11 mag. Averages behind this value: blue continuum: 52.3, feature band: 59.5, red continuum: 54.8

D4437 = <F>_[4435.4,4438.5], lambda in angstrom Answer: 52.1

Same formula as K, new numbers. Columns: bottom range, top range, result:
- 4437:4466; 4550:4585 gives 1.15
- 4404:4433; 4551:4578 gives 1.22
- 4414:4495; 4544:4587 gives 1.13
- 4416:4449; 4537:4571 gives 1.16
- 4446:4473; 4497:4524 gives 1.14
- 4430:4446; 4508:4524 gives 1.16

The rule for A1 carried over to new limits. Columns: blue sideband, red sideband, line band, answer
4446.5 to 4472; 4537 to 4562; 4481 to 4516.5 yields -1.8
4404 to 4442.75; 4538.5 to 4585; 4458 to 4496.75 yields -0.7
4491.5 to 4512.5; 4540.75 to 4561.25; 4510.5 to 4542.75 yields 0.8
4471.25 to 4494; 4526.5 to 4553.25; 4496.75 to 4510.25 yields -0.8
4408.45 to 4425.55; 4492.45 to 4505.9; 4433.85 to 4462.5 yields 1.2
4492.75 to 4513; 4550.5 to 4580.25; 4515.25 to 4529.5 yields 0.3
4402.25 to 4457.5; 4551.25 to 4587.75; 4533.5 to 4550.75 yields 0.5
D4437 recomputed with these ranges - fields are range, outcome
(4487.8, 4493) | 55.7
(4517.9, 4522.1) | 60.4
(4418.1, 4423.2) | 56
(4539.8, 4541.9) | 57.7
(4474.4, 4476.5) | 57.2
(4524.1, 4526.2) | 55.8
